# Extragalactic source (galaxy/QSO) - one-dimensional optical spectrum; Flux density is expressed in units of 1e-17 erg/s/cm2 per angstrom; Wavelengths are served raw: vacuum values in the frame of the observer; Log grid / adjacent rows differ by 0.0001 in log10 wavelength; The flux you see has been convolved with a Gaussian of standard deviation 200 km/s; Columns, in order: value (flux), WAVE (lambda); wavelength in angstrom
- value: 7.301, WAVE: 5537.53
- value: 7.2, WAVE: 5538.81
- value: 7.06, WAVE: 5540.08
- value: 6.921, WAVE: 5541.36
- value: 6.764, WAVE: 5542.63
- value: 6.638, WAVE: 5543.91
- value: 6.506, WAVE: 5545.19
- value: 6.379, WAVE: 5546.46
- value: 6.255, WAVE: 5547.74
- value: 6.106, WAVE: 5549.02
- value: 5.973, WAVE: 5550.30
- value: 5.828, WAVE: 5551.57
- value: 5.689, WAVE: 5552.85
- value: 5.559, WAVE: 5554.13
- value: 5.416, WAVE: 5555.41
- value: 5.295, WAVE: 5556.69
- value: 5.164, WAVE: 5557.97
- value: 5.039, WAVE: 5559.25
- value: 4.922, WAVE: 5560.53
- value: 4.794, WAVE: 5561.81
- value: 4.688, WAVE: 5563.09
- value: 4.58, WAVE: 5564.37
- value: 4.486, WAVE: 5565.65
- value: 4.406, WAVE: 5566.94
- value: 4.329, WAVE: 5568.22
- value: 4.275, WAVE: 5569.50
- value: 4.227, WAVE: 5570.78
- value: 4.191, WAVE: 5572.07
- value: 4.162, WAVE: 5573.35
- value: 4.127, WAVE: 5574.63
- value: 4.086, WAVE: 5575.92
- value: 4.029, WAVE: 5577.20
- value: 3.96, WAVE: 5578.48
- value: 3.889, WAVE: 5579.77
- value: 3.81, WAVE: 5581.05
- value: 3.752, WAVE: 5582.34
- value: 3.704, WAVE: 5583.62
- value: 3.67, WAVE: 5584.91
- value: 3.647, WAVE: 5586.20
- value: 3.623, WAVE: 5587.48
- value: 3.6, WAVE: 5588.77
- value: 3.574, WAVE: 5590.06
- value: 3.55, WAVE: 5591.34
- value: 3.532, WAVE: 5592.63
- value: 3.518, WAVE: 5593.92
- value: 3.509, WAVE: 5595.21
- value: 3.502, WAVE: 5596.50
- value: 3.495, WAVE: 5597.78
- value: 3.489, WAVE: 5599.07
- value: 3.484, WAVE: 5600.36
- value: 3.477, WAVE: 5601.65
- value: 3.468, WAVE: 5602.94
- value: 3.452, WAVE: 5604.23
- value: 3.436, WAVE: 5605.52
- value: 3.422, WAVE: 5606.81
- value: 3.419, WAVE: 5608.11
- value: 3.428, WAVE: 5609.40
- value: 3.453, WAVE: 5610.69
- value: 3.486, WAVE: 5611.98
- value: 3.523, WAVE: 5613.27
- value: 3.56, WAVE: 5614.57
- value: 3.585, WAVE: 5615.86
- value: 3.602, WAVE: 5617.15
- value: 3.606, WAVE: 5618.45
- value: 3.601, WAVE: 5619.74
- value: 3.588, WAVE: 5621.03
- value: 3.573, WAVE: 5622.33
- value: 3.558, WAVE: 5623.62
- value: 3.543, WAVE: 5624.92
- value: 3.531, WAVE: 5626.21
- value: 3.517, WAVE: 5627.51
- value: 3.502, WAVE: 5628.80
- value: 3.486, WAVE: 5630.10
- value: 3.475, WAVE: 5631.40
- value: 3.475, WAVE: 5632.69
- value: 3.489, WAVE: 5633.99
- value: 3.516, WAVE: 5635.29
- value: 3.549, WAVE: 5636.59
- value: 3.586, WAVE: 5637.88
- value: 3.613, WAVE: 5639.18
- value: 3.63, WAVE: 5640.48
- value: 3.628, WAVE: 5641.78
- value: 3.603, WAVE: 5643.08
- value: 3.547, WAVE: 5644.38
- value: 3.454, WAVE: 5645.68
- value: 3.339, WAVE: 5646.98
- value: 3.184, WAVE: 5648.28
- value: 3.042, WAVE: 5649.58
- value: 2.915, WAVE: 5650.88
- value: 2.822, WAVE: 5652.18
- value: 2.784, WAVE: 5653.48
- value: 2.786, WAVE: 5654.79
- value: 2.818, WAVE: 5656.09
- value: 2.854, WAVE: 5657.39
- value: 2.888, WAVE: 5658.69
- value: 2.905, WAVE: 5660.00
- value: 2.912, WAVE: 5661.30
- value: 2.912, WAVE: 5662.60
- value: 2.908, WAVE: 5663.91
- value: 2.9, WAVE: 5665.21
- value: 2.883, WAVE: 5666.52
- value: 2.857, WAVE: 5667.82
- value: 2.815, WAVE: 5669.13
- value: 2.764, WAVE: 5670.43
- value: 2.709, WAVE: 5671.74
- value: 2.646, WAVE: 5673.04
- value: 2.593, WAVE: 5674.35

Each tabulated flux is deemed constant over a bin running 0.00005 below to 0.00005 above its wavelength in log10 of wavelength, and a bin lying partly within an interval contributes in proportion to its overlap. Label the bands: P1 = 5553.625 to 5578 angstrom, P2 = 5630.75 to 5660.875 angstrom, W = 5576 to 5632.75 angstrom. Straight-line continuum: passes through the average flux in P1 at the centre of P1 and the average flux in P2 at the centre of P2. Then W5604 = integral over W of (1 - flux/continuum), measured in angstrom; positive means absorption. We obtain 5.3 angstrom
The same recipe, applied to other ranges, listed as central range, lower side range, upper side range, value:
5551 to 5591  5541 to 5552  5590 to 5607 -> 5.0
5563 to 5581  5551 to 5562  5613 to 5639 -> 2.6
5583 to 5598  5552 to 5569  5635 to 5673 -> 2.7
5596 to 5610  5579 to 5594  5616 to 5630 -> 0.6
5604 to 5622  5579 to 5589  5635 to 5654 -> 0.1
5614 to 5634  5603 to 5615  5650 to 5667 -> -1.6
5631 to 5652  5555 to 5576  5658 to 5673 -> -1.0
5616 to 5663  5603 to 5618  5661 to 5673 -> -2.6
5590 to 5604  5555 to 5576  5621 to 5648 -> 2.1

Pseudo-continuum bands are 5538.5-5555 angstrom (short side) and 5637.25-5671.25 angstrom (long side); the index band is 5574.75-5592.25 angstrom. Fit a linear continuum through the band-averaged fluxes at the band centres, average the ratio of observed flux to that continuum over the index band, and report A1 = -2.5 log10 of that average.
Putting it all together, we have 0.357 mag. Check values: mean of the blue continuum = 6.35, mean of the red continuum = 3.09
